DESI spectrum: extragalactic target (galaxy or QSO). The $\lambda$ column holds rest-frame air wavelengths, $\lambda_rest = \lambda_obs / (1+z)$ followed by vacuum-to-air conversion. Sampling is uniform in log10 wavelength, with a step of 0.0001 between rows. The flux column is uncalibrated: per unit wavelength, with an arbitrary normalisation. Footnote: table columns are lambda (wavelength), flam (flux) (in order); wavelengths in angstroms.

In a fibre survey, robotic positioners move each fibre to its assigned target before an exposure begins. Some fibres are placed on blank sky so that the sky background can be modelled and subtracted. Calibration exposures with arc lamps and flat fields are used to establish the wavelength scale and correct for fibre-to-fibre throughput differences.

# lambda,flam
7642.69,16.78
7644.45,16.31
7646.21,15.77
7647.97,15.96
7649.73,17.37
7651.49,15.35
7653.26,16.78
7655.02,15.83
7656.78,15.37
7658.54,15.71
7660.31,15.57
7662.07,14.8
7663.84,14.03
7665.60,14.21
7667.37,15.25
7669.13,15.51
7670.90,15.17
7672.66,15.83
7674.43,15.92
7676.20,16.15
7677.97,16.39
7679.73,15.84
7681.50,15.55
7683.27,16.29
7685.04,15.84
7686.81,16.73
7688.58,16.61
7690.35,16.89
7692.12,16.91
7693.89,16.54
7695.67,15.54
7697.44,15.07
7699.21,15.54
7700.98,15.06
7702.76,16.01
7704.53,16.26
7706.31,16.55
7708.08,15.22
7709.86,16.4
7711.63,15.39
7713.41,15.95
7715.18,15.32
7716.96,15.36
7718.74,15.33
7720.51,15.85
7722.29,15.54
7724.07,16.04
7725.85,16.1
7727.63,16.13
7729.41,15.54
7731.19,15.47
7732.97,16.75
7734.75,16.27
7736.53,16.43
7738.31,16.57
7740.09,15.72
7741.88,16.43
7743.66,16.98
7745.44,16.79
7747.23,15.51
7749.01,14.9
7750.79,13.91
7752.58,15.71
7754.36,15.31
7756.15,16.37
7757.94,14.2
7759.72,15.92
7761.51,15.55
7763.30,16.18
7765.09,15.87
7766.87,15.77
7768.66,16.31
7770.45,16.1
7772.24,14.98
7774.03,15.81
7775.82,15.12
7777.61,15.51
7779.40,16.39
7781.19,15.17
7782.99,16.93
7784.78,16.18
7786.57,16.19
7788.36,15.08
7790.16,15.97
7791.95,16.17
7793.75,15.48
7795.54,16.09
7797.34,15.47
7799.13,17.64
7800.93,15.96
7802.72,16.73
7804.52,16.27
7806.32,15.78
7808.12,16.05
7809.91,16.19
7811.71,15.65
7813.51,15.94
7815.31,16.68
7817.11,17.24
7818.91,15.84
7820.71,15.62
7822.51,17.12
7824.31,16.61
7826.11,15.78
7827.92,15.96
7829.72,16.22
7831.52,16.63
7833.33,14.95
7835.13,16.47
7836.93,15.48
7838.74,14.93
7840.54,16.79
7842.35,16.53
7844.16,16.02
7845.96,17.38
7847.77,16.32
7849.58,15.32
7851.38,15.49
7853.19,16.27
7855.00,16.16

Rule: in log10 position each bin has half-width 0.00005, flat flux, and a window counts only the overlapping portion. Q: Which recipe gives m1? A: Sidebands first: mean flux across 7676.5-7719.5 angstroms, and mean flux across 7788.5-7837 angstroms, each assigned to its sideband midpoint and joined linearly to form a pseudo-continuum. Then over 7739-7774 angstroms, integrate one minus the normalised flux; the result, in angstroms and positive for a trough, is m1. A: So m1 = 0.7 angstroms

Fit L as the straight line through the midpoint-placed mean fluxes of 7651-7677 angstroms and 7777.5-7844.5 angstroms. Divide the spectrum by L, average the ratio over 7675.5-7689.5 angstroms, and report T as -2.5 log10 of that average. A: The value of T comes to -0.05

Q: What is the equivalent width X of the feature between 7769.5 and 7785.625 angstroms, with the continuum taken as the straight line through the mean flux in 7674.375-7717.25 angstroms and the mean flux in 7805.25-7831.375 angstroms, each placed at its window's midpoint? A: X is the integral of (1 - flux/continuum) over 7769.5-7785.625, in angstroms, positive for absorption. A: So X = 0.3 angstroms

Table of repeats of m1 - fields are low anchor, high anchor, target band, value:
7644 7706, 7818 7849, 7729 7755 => 0.1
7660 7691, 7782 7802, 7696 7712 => 0.1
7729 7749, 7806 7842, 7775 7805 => 0.2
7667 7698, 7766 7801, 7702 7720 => 0.2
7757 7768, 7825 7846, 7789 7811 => -0.4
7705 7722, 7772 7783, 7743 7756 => 0.1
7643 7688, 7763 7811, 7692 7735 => 0.1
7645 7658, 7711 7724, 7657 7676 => 0.8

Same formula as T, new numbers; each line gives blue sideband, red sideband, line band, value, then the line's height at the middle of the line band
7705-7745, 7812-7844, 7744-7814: 0.016 mag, 16.1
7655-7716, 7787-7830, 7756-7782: 0.024 mag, 16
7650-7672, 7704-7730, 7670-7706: -0.030 mag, 15.6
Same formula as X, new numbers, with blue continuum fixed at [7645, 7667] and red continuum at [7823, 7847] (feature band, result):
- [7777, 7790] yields 0.04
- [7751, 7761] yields 0.31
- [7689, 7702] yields -0.22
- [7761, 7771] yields -0.03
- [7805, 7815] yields 0.05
